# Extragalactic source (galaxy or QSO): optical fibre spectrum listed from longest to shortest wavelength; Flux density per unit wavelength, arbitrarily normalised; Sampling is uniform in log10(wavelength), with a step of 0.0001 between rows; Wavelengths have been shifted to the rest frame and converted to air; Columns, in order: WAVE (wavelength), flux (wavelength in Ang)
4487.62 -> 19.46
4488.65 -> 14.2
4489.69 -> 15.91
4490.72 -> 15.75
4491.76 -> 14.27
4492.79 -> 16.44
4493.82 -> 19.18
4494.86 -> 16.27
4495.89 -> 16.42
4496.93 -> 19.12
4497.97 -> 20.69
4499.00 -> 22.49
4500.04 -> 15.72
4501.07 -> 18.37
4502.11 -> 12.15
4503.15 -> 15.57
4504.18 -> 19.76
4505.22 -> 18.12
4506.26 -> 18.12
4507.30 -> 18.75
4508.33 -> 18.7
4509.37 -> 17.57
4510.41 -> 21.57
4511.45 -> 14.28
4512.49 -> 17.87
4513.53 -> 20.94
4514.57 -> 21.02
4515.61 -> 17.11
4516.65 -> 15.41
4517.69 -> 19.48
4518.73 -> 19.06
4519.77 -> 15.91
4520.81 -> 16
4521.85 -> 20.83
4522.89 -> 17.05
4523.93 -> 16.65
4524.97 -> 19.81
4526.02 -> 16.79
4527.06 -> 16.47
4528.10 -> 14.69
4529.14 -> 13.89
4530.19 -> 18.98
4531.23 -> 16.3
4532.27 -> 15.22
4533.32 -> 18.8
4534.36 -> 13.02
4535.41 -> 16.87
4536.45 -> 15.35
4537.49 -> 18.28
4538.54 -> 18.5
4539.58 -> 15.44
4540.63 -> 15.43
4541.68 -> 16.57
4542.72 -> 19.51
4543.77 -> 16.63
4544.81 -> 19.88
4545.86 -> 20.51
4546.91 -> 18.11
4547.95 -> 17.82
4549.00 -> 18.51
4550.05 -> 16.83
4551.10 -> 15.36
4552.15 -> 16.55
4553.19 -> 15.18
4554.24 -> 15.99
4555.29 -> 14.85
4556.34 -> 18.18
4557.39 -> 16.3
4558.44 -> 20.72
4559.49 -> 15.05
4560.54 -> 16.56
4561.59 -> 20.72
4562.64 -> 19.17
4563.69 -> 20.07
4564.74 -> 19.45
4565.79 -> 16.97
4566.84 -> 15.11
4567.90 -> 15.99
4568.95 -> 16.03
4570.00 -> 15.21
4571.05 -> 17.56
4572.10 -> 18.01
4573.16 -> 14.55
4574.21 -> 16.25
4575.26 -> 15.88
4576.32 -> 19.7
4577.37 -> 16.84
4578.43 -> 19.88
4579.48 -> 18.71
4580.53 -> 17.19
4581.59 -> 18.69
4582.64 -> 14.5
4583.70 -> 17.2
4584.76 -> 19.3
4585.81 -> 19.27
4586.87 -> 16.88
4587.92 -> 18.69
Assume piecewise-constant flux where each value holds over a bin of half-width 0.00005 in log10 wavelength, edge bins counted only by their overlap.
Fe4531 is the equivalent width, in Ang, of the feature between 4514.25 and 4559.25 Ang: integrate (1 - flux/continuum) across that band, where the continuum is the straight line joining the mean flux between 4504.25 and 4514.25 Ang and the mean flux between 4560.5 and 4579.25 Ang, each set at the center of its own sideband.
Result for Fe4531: 2.2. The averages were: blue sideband 18.5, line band 17.2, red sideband 17.5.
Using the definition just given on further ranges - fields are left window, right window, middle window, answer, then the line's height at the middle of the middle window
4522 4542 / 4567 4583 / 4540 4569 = -1.1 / 16.8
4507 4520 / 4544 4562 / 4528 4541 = 1.2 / 17.9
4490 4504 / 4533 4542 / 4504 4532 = -1.7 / 16.8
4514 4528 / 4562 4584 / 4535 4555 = 0.4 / 17.5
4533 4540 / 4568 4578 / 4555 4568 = -0.8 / 16.6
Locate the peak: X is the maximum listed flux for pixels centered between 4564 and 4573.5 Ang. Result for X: 19.45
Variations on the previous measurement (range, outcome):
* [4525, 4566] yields 20.72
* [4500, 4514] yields 21.57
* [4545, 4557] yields 20.51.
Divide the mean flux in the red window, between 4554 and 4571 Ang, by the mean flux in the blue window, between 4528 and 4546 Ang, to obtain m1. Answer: 1.0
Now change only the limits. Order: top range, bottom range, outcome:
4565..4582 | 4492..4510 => 0.96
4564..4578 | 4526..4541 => 1.03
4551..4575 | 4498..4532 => 0.96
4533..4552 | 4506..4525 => 0.95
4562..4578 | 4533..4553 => 1.00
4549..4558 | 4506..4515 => 0.87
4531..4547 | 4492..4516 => 0.95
